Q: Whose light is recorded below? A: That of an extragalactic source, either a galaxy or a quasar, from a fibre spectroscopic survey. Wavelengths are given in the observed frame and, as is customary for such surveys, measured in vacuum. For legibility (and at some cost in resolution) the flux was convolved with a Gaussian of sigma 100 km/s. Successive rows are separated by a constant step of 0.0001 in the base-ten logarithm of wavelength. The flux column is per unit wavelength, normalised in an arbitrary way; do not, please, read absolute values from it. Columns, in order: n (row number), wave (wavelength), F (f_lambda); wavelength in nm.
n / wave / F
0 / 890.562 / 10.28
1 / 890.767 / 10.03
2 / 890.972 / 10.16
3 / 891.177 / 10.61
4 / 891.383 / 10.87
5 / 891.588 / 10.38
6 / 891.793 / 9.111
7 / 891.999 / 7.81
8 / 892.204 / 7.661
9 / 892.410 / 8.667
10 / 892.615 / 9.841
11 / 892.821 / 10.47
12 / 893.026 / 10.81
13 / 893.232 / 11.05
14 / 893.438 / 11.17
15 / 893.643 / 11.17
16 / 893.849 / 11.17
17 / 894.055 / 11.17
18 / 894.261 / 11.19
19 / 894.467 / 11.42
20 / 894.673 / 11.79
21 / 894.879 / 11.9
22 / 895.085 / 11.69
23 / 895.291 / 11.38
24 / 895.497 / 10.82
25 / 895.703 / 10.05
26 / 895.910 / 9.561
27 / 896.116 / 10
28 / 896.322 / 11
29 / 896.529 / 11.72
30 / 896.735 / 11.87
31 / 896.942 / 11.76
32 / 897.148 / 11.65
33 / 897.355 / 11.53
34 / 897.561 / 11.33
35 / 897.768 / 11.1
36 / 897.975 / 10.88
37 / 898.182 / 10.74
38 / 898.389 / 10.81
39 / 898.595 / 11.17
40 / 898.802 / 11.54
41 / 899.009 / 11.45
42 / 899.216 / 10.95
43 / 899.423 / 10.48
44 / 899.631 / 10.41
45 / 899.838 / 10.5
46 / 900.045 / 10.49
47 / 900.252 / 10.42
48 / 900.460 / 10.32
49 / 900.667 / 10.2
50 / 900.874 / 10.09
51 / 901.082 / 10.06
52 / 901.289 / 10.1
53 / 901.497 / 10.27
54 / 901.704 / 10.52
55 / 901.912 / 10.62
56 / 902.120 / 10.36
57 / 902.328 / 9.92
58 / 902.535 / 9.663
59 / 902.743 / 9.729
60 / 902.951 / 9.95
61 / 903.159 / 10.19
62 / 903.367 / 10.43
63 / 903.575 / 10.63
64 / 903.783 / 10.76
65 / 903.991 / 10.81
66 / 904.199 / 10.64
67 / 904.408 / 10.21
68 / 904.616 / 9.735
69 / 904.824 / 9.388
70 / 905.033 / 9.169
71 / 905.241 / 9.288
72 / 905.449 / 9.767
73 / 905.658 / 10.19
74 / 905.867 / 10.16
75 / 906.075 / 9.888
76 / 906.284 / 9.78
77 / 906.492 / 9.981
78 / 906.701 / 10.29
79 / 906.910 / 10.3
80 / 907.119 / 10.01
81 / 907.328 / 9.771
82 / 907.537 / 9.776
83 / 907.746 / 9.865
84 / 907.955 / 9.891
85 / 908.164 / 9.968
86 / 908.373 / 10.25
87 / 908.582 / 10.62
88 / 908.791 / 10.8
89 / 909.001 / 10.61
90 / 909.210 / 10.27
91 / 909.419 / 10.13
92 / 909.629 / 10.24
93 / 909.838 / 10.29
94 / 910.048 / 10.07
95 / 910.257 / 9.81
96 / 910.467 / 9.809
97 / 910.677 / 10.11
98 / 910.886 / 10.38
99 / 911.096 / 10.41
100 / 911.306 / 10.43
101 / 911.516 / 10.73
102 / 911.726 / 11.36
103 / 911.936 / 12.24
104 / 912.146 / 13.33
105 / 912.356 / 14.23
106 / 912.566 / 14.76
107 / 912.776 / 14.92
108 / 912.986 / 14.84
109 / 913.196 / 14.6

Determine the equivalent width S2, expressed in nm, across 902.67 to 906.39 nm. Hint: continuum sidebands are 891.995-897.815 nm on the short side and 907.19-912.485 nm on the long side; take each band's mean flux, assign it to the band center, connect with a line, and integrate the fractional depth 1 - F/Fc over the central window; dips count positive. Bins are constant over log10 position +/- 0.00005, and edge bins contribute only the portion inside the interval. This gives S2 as 0.23 nm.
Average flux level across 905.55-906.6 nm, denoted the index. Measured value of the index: 10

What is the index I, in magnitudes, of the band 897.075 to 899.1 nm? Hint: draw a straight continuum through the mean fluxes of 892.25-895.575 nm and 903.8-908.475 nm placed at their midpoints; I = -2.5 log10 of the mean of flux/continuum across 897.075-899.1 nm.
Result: -0.06 mag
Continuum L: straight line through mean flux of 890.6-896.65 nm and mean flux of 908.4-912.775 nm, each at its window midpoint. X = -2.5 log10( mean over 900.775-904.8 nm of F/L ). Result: 0.06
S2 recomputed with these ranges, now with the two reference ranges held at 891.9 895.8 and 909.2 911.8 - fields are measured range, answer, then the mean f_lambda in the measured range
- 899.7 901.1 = 0.02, 10.3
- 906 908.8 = 0.08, 10.1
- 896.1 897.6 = -0.13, 11.4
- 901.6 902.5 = 0.01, 10.3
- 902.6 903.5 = 0.03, 10.1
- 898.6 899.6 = -0.05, 11.1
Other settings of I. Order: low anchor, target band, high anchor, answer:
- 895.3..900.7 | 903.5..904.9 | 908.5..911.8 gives 0.03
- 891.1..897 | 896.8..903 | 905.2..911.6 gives -0.02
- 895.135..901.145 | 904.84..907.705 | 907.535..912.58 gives 0.10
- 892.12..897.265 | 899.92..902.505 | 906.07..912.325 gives 0.04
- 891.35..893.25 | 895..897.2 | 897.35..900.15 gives -0.07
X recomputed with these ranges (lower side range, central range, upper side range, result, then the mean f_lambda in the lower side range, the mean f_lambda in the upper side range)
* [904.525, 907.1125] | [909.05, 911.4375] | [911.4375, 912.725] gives 0.18 mag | 9.84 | 12.9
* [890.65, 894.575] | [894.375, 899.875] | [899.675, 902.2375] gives -0.08 mag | 10.3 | 10.3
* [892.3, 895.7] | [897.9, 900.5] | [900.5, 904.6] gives -0.03 mag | 10.9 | 10.3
